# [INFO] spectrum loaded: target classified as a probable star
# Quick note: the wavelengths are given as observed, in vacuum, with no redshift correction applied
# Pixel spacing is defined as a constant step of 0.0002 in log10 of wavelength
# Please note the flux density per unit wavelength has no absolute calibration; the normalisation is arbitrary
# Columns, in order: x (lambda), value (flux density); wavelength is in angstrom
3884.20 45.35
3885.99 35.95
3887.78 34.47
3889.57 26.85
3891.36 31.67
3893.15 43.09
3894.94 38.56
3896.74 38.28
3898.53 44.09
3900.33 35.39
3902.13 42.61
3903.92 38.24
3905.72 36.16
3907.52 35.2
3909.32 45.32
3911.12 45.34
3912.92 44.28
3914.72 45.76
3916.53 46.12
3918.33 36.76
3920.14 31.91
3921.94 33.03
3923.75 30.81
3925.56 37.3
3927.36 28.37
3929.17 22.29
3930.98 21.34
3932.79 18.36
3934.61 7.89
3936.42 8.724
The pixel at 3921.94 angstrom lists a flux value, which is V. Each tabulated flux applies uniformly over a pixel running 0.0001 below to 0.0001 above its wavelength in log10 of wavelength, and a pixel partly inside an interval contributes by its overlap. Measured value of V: 33.03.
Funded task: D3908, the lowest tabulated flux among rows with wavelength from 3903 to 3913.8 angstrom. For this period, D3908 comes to 35.2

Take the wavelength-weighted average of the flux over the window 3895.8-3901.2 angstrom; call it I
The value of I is 39.2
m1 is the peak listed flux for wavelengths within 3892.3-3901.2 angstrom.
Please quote 44.09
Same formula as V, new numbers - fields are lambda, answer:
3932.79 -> 18.36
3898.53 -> 44.09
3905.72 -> 36.16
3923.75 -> 30.81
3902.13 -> 42.61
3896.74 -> 38.28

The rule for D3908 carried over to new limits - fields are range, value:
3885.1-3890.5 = 26.85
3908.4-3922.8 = 31.91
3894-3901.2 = 35.39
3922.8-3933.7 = 18.36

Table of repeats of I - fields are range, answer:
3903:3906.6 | 37.3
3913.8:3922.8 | 38.8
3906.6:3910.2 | 40.2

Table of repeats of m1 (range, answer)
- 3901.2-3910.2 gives 45.32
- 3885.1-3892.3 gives 35.95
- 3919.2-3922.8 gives 33.03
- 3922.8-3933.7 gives 37.3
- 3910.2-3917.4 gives 46.12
